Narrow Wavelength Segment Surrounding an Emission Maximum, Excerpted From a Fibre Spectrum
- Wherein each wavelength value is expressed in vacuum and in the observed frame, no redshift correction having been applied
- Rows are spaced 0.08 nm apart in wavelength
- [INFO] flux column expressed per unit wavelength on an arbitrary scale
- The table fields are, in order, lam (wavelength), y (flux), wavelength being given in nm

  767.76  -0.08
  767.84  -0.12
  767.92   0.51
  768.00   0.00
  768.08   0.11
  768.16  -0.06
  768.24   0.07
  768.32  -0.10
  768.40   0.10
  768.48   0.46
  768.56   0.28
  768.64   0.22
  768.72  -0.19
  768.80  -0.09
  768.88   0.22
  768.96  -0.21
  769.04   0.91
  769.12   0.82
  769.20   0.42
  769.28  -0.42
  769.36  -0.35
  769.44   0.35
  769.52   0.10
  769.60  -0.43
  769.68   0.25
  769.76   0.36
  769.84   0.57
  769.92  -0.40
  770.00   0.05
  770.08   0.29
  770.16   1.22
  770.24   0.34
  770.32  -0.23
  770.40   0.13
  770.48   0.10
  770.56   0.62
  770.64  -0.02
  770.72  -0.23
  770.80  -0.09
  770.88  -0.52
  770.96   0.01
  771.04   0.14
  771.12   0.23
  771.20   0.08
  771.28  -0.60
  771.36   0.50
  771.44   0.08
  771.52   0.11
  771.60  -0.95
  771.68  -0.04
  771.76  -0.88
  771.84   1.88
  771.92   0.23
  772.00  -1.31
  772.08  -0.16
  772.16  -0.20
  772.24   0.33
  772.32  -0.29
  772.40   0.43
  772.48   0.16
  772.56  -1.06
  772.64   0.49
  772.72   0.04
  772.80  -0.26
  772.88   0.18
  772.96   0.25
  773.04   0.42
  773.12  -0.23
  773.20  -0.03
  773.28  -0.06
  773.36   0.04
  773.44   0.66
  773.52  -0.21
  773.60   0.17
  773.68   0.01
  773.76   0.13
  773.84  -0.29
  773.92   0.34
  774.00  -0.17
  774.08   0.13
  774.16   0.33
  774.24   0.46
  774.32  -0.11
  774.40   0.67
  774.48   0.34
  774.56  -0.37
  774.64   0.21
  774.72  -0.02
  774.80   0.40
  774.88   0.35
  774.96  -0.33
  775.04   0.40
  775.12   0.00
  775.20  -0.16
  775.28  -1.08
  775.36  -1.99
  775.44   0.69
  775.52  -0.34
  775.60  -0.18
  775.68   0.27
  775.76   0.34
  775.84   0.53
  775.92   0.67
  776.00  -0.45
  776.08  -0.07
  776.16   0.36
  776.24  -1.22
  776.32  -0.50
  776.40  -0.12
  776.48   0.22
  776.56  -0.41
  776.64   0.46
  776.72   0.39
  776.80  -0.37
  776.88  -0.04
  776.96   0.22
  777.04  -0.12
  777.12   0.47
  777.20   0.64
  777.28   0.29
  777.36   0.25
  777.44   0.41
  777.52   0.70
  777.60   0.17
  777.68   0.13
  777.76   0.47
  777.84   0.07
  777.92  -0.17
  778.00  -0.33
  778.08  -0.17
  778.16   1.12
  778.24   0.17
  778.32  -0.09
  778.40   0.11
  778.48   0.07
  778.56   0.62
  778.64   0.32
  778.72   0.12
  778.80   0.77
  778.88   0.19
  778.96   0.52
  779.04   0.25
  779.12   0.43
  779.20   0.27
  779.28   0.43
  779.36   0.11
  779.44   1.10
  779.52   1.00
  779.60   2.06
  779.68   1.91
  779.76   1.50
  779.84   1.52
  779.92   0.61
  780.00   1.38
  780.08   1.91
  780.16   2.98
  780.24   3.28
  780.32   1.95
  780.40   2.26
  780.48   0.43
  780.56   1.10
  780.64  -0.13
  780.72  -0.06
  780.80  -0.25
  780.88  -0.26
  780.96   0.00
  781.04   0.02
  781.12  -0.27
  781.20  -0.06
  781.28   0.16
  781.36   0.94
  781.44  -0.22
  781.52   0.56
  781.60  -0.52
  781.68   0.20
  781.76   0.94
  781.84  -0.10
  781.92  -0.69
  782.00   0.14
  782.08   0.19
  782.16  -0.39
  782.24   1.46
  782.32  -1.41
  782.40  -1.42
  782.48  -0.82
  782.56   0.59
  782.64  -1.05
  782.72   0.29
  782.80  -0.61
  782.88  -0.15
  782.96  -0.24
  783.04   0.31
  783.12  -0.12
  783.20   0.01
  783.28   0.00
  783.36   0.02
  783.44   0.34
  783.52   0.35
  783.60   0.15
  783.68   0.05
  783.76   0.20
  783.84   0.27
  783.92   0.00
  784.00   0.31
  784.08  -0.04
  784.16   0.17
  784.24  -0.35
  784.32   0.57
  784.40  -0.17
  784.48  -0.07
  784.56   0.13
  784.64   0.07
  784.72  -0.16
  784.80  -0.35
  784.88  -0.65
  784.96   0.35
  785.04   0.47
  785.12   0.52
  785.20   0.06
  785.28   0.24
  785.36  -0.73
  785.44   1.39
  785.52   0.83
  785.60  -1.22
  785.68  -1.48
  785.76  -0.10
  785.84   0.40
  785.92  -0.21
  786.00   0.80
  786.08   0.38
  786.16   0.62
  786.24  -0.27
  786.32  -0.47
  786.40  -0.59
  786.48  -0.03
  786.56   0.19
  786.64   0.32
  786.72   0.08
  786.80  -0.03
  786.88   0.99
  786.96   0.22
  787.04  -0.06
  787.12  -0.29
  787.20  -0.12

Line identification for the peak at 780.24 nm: [O II] 3727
